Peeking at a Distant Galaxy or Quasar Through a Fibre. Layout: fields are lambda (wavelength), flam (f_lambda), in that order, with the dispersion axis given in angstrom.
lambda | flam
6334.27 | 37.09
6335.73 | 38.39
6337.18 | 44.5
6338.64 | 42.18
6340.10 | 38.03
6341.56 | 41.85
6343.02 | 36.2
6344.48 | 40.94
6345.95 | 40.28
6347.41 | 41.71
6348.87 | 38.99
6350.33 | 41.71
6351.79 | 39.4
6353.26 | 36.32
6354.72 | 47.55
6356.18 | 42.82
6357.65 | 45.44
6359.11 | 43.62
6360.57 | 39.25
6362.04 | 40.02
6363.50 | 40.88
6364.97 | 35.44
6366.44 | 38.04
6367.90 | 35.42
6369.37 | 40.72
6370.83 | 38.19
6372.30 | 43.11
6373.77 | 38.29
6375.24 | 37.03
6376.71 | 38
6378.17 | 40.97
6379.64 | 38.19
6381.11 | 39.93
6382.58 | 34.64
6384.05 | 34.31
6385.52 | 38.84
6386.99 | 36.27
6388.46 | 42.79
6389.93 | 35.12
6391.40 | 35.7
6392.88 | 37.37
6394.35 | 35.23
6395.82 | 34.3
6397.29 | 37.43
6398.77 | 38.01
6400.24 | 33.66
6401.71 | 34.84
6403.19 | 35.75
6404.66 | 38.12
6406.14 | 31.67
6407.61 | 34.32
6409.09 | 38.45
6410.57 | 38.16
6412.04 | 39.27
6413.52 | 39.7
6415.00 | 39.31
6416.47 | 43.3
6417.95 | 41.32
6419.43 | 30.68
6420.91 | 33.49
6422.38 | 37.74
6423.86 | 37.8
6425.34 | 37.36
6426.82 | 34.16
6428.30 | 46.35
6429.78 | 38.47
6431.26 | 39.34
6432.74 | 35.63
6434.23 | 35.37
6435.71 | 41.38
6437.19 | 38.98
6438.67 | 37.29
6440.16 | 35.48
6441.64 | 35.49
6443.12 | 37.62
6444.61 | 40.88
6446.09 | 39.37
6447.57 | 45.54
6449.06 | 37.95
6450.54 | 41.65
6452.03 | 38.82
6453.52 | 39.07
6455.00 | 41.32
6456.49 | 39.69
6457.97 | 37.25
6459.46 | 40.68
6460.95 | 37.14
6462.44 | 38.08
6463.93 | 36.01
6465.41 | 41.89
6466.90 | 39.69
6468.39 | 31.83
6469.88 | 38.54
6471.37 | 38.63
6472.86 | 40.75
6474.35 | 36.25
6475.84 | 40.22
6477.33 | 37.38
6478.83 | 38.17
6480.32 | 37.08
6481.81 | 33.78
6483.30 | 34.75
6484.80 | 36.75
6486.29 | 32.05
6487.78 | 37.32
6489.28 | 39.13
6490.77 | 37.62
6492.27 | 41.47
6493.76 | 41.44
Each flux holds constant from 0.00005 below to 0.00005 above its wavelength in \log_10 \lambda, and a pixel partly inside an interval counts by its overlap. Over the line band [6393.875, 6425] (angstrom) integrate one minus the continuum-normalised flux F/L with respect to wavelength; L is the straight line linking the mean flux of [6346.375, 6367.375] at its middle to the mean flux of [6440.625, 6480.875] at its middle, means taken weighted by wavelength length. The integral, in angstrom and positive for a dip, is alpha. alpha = 2.30 angstrom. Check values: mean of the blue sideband 40.7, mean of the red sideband 38.8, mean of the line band 36.8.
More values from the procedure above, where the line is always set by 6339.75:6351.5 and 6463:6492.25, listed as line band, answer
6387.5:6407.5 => 1.5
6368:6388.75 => 0.5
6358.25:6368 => 0.1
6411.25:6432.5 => 0.1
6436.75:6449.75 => -0.2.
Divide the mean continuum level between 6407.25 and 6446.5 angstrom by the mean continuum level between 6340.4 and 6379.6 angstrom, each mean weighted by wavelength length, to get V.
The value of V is 0.95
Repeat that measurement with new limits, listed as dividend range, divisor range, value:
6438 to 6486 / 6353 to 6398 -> 0.99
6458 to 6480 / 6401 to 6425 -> 1.03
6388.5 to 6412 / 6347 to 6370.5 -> 0.90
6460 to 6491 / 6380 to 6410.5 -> 1.03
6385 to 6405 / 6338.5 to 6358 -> 0.90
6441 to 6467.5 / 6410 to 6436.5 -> 1.03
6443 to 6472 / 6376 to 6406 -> 1.06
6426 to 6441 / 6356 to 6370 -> 0.95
